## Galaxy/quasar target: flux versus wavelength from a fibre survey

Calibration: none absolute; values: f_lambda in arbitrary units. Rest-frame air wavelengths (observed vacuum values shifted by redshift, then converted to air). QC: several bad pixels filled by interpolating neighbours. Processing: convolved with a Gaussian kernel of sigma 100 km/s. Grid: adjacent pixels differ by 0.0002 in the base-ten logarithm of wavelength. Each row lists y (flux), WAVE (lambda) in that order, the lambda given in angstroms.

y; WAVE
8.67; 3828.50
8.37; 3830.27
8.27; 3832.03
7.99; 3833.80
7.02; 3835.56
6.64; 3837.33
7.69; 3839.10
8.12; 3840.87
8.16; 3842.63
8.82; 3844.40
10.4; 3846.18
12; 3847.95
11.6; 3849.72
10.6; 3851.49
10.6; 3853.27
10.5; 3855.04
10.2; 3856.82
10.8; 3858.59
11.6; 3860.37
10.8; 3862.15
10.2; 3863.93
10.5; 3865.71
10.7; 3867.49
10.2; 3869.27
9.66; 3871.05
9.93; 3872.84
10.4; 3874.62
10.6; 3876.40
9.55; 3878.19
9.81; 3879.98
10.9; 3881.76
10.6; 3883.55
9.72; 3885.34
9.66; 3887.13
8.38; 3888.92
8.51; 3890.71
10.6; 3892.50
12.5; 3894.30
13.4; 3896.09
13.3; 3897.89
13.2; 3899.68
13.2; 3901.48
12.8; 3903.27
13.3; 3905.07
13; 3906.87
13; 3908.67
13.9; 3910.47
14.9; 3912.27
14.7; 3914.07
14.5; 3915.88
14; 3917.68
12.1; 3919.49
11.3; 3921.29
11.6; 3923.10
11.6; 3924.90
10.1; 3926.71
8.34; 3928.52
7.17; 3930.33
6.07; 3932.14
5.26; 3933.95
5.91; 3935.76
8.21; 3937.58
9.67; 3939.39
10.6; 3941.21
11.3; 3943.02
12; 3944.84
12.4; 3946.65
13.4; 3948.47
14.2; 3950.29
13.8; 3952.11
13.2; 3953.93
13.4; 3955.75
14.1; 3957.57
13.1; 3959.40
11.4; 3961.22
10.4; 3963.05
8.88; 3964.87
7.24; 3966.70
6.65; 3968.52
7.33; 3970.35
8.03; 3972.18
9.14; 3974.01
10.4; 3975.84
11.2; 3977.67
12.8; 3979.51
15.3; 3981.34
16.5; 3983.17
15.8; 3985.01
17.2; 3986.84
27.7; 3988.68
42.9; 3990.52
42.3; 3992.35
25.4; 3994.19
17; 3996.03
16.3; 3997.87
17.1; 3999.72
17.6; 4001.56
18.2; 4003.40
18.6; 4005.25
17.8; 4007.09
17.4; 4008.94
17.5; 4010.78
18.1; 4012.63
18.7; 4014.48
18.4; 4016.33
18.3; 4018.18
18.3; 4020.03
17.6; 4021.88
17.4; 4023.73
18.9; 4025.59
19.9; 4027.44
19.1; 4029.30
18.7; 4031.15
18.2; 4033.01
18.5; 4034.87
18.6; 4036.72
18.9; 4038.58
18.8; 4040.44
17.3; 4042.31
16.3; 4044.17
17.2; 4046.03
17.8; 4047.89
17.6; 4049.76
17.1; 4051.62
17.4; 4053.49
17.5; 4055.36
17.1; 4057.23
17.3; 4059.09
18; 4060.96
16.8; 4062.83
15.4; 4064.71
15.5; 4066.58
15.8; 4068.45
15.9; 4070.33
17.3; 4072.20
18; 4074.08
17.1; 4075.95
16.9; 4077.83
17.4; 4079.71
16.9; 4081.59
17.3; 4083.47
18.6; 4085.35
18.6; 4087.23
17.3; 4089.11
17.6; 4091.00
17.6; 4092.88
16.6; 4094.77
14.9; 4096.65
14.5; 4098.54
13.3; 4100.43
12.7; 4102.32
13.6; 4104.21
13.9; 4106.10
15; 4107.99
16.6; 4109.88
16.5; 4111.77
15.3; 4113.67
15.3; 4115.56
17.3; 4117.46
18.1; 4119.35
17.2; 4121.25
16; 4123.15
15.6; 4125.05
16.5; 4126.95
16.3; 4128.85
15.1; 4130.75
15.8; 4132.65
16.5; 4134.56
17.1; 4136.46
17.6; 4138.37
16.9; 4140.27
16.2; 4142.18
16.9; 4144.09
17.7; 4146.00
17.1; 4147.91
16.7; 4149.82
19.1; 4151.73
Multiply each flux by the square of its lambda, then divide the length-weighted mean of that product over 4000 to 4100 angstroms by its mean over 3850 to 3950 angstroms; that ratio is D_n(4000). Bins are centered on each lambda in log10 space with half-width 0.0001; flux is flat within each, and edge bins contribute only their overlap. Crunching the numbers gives 1.7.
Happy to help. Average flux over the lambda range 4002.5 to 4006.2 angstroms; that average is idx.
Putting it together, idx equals 18.4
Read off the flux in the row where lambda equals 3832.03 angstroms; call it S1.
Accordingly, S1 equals 8.27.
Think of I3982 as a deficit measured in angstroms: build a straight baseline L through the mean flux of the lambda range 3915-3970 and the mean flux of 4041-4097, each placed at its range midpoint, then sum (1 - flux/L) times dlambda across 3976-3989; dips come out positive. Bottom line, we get -3.06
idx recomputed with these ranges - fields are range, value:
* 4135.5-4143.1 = 17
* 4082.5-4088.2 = 18.2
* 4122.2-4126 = 15.8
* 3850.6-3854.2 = 10.6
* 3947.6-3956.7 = 13.6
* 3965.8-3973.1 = 7.32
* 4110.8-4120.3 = 16.5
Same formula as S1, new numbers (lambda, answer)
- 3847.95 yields 12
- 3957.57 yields 14.1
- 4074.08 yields 18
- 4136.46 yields 17.1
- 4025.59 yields 18.9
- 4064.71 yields 15.4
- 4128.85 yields 16.3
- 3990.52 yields 42.9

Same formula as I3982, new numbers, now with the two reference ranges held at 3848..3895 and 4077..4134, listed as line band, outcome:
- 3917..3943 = 5.16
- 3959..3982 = 5.02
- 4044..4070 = -3.43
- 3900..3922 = -4.00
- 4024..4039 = -4.68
